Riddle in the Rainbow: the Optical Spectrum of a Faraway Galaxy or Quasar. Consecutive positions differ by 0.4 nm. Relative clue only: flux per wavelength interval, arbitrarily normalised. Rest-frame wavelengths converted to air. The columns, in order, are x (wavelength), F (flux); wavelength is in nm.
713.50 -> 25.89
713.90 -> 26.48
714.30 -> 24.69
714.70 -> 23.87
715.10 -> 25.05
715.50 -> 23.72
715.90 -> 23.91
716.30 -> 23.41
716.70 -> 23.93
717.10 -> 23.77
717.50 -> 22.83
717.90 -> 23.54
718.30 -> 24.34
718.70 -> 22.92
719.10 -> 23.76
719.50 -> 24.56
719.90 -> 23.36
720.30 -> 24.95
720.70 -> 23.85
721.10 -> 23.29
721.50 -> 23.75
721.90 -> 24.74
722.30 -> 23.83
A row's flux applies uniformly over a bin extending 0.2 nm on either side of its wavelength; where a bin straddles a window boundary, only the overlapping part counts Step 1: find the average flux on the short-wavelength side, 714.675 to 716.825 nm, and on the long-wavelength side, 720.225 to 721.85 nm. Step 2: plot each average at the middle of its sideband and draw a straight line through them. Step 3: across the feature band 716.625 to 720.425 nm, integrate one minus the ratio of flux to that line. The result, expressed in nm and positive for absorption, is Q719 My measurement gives 0.03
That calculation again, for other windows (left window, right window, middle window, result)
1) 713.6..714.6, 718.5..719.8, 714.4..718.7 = 0.14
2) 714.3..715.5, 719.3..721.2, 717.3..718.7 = 0.04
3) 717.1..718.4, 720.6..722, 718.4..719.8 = -0.01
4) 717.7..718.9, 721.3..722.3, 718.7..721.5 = 0.00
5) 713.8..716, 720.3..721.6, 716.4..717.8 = 0.05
